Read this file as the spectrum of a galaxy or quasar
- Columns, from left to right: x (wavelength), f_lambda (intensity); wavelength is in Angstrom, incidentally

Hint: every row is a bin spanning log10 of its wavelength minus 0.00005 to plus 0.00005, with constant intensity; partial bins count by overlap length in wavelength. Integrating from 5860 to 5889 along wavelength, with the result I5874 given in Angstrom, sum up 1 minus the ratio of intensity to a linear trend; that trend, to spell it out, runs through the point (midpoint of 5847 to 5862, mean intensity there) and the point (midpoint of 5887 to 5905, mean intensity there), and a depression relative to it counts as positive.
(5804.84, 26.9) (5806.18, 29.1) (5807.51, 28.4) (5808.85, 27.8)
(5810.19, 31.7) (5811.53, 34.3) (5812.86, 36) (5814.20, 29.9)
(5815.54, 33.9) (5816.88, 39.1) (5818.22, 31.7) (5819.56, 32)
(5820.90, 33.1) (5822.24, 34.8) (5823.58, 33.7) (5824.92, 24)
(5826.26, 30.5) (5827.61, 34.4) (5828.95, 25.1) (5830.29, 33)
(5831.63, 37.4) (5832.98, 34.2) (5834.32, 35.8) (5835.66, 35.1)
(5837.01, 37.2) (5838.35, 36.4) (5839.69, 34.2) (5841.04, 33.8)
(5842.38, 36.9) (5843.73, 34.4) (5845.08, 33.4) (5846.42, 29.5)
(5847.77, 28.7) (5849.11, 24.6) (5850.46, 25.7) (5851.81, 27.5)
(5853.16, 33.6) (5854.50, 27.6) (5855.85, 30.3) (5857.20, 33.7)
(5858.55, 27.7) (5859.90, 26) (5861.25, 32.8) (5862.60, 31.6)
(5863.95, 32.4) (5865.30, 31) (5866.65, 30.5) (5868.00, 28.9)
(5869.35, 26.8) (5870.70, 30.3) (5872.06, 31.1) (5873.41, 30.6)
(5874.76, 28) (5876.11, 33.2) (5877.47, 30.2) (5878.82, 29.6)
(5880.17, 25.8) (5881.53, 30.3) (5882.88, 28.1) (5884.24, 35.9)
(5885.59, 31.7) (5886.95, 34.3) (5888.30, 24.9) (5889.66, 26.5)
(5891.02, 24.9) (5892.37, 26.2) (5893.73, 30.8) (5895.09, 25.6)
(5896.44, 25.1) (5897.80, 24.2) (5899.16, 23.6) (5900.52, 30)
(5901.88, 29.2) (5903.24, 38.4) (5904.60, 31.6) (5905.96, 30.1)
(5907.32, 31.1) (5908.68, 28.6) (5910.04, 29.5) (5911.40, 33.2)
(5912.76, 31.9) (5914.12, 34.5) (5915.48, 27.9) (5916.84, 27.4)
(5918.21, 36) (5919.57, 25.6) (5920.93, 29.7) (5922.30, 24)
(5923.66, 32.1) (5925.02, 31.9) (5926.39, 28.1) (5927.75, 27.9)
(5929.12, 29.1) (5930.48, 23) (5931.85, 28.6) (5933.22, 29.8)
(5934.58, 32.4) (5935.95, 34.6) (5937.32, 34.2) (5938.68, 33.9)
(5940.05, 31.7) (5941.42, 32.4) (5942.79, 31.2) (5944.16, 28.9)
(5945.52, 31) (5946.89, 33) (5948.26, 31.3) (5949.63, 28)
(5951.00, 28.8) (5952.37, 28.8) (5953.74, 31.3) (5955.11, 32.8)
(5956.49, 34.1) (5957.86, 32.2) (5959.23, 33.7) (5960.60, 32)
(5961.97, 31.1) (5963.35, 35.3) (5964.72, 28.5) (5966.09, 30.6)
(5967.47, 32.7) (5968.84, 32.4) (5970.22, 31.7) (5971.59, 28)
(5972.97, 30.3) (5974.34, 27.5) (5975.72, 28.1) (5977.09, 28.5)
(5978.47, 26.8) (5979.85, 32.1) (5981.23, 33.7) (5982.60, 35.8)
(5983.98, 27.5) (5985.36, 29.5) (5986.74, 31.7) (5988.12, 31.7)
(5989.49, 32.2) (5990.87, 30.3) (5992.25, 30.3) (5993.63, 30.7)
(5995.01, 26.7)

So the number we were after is -1.87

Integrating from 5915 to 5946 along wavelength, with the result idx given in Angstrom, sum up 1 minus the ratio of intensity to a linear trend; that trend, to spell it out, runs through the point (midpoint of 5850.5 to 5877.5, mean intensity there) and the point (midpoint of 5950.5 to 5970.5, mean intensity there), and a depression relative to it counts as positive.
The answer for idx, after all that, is 1.16 Angstrom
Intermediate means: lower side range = 30.1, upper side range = 31.8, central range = 30.1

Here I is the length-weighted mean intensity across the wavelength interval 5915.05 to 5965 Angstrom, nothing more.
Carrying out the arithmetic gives 30.6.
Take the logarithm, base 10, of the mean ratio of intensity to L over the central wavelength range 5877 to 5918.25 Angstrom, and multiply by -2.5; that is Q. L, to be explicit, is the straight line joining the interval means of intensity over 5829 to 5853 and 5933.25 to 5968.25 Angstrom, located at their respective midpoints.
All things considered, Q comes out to 0.09 mag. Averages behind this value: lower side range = 32.6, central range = 29.5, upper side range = 31.8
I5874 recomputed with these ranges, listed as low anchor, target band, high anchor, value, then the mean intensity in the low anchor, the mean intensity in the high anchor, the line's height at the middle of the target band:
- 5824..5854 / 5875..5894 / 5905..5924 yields 0.92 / 32.1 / 30.1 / 30.9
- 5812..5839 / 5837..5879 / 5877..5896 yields 0.25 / 33.4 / 28.9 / 31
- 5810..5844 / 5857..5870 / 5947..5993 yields 1.14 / 33.6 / 30.9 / 32.9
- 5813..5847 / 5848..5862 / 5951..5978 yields 1.69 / 33.4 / 30.9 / 32.9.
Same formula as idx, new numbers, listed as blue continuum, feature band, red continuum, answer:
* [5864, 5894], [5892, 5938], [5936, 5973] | 1.4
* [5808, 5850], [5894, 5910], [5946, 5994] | 1.4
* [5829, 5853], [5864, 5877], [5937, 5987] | 0.8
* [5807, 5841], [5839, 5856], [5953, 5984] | 1.0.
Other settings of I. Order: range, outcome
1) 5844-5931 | 29.5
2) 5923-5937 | 29.9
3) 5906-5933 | 29.5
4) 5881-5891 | 29.9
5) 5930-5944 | 31.2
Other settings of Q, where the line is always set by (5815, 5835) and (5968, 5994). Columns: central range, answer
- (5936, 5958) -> -0.02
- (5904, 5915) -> 0.01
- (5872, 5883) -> 0.08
